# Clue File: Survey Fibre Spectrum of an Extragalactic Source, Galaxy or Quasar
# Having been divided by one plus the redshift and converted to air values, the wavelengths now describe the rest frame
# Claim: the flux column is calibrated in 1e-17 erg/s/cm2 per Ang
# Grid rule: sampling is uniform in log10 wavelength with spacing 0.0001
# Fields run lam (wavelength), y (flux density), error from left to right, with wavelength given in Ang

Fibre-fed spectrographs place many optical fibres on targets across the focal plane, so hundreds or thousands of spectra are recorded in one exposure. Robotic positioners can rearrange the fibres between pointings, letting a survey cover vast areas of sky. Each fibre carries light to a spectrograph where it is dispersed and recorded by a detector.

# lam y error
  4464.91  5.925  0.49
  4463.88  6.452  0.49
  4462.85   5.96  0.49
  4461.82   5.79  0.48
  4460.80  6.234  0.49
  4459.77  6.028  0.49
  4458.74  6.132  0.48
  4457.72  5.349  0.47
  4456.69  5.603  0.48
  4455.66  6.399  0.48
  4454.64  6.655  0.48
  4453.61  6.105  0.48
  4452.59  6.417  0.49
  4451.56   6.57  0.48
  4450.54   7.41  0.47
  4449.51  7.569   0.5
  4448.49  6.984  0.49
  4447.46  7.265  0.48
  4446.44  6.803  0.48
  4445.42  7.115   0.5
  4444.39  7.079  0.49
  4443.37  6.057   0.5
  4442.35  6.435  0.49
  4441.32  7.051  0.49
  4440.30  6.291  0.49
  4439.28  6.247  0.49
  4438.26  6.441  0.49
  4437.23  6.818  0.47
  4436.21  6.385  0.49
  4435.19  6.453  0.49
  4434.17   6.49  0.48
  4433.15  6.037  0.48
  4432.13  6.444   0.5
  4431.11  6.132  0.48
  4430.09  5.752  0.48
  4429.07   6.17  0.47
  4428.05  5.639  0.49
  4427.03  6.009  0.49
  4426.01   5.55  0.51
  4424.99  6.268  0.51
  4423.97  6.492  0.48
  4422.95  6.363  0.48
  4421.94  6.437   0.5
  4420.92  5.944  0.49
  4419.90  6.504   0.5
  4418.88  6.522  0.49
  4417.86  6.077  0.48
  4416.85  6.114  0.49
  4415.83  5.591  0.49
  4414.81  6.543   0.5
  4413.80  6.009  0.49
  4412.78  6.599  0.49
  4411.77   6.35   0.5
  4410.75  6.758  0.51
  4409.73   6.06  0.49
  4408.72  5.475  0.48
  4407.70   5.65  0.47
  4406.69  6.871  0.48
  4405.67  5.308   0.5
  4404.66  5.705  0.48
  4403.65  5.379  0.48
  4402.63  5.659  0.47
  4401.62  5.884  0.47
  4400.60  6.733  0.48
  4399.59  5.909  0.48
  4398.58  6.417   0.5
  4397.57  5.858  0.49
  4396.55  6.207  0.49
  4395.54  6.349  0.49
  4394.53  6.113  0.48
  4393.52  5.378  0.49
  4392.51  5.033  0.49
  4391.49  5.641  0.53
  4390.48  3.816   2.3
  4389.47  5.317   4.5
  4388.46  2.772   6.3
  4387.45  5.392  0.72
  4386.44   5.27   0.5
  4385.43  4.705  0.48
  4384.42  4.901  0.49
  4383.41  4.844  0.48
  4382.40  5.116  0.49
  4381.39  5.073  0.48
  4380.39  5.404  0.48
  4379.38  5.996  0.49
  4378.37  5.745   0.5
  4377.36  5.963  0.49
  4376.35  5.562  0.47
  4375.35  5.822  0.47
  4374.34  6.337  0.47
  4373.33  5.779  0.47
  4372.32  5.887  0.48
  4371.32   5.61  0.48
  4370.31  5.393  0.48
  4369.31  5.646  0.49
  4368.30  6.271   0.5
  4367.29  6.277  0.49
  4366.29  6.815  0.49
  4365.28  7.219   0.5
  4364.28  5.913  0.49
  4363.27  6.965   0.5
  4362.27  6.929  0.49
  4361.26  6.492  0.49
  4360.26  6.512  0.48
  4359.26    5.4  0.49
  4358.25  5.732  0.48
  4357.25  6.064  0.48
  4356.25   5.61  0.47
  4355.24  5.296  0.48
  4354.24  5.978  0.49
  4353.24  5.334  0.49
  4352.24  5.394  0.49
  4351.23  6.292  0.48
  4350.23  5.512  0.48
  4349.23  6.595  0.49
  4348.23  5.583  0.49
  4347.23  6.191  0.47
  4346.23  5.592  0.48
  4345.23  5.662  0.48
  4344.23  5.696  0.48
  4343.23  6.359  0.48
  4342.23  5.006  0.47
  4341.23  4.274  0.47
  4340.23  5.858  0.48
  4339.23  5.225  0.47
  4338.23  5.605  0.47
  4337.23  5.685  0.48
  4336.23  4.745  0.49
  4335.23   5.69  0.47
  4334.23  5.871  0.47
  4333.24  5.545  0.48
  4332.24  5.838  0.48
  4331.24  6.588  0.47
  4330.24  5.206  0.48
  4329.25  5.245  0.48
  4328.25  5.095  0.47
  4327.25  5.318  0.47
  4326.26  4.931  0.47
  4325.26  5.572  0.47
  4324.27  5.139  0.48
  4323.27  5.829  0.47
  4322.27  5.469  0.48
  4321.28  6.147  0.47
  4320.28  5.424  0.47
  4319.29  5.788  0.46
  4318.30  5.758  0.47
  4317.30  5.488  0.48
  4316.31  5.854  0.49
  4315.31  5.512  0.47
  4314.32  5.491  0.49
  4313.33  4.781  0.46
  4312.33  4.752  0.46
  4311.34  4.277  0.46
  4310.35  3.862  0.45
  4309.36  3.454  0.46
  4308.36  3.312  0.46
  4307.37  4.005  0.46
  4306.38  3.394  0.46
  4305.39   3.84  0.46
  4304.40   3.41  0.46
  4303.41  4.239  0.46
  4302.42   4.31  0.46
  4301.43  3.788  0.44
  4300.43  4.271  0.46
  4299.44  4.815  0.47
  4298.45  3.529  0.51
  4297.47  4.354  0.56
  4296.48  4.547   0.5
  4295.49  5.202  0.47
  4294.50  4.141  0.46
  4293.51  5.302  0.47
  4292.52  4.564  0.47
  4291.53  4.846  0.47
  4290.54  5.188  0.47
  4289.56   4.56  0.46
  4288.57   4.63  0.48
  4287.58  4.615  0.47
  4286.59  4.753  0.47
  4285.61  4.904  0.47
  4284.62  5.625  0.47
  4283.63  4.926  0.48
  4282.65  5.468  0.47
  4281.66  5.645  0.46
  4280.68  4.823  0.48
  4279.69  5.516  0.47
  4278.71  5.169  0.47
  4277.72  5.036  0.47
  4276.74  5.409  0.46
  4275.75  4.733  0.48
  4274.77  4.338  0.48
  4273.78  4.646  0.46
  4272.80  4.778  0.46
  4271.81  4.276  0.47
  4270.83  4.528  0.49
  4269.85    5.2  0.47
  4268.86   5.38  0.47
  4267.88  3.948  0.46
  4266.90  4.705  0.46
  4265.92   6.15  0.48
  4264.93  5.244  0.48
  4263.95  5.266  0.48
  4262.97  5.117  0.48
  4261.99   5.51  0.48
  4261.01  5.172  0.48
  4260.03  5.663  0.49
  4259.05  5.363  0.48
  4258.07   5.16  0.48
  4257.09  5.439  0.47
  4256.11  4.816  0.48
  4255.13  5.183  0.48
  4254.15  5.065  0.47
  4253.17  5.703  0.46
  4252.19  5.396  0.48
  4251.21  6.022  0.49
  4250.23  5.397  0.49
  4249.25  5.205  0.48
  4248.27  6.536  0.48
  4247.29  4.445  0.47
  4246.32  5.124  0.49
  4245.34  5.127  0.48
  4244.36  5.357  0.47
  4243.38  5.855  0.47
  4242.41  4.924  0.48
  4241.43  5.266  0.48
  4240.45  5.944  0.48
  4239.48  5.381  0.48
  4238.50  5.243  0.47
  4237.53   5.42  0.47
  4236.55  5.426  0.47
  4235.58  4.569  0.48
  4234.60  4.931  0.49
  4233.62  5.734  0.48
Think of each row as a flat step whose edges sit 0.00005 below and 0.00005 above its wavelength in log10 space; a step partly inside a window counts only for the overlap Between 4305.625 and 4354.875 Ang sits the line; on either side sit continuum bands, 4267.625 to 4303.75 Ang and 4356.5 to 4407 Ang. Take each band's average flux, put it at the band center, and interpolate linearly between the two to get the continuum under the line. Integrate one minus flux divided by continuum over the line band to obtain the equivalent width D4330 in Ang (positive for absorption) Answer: -0.93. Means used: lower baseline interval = 4.76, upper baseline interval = 5.74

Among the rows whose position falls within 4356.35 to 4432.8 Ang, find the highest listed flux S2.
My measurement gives 7.219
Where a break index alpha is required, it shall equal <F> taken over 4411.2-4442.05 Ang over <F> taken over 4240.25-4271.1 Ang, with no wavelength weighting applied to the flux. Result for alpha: 1.2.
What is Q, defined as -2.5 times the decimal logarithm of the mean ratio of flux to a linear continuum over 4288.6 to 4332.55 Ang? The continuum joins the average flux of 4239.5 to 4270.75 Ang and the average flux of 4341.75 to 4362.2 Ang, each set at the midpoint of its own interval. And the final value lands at 0.17 mag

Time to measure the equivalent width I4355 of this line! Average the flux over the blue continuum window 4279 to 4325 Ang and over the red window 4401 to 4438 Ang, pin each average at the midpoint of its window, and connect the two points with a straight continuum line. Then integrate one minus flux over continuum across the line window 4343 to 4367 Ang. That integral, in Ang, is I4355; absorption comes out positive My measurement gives -2.9 Ang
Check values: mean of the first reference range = 4.78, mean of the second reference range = 6.13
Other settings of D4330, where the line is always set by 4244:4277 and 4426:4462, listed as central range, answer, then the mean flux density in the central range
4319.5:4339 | 0.3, 5.52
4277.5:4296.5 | 1.3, 4.98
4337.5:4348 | 0.3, 5.55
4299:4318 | 3.8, 4.37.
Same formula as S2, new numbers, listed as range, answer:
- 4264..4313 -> 6.15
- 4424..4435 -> 6.49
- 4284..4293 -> 5.625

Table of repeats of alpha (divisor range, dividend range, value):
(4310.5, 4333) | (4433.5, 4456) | 1.24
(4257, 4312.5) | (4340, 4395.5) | 1.20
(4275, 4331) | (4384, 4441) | 1.22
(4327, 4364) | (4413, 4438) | 1.08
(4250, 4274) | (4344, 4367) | 1.17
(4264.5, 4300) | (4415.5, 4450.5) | 1.32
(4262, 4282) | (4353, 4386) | 1.17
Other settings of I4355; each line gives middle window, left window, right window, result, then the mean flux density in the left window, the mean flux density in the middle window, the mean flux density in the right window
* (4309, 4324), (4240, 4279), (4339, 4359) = 0.8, 5.19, 5.21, 5.67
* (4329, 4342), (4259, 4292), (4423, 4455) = 0.2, 5.03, 5.48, 6.48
